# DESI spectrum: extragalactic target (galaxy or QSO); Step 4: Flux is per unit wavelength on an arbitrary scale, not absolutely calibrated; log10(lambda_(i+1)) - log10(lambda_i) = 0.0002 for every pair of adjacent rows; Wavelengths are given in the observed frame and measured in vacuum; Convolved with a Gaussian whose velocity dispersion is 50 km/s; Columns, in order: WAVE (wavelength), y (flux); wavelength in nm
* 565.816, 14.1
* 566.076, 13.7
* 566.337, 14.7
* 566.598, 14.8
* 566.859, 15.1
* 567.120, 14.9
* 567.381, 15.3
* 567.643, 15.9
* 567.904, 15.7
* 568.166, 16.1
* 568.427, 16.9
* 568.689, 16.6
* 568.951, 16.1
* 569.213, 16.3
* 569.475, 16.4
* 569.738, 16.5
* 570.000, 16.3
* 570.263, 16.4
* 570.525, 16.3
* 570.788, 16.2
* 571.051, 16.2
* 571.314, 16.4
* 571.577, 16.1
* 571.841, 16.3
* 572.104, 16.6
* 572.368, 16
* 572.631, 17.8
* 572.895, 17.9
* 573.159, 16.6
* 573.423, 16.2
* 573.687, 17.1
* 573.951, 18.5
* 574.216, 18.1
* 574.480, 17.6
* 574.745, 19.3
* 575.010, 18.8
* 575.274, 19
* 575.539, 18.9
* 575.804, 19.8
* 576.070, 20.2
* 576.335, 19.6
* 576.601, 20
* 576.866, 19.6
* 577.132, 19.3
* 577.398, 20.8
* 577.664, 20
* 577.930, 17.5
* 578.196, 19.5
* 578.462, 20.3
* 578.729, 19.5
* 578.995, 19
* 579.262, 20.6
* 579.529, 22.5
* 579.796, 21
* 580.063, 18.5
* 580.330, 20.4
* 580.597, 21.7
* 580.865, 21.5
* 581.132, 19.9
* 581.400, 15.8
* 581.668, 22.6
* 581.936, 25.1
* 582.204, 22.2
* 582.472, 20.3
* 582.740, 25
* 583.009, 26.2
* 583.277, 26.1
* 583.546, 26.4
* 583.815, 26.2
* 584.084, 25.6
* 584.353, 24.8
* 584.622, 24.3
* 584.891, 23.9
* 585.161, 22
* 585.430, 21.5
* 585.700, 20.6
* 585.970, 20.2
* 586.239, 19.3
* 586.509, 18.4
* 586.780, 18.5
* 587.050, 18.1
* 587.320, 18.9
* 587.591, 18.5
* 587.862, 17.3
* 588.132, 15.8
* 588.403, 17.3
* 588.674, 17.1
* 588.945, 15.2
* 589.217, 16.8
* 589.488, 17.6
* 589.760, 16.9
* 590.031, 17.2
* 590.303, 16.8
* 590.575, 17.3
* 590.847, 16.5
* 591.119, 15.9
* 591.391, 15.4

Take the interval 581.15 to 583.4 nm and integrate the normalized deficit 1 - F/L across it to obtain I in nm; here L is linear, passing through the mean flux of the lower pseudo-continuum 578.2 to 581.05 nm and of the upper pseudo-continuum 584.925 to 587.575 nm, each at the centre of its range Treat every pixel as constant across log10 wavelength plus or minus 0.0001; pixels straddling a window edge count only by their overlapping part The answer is -0.28 nm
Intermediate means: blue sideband 20.4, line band 22.7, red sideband 19.8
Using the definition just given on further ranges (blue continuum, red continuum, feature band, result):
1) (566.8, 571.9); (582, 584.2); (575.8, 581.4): 0.492 nm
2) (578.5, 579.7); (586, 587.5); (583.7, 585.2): -0.417 nm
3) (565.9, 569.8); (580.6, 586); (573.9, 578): 0.059 nm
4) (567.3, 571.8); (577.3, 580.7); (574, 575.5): -0.019 nm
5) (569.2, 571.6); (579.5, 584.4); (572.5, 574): 0.051 nm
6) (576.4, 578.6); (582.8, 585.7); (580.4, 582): 0.101 nm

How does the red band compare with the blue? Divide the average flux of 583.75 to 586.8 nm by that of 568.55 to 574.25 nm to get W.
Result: 1.33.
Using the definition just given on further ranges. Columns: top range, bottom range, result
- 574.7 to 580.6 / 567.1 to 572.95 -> 1.21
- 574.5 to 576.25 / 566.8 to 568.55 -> 1.22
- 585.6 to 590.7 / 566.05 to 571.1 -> 1.12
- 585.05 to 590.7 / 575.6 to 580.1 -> 0.91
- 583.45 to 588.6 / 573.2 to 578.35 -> 1.10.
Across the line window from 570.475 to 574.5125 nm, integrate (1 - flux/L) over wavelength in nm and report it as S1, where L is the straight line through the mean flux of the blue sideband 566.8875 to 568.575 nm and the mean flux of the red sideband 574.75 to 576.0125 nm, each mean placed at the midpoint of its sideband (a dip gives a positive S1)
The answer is 0.24 nm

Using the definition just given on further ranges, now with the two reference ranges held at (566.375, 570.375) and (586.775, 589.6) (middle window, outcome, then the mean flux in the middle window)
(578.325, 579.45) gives -0.22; 20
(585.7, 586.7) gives -0.13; 19.4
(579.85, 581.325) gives -0.30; 20.3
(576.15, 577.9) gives -0.34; 19.8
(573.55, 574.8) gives -0.13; 18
